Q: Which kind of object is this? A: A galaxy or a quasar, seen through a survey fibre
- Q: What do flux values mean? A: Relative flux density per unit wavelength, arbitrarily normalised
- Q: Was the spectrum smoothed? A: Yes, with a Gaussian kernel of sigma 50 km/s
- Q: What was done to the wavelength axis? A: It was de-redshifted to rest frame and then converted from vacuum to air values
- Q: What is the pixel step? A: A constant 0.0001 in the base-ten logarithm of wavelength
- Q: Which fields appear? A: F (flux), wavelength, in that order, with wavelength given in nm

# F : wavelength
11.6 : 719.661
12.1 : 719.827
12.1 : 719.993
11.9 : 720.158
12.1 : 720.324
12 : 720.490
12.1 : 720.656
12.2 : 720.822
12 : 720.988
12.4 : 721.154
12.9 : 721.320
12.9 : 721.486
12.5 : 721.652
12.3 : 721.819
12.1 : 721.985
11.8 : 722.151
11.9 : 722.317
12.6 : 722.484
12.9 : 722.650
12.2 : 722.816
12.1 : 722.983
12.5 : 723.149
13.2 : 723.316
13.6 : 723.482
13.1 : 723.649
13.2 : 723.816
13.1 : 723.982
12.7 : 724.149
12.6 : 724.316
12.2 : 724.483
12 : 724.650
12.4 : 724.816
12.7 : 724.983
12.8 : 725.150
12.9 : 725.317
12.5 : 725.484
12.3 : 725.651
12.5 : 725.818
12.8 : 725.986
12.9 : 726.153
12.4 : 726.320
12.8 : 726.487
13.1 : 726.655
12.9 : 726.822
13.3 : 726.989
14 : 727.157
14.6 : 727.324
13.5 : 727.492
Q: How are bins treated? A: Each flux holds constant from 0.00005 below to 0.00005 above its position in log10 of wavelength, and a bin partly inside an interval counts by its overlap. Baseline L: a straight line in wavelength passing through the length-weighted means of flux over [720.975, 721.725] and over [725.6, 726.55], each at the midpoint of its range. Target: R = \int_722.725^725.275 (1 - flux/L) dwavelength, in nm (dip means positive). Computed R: -0.02 nm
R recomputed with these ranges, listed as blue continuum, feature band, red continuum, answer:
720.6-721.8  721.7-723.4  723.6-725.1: 0.022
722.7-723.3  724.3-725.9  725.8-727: 0.023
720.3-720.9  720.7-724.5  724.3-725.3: -0.090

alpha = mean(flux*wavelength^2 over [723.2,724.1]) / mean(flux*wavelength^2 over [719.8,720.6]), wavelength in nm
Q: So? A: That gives 1.11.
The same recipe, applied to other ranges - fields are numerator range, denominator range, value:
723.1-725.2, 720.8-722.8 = 1.04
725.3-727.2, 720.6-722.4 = 1.06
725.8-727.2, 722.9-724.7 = 1.02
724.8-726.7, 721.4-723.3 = 1.03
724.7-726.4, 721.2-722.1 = 1.02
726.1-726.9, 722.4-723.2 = 1.04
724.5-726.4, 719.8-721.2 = 1.05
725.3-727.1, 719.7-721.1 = 1.08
